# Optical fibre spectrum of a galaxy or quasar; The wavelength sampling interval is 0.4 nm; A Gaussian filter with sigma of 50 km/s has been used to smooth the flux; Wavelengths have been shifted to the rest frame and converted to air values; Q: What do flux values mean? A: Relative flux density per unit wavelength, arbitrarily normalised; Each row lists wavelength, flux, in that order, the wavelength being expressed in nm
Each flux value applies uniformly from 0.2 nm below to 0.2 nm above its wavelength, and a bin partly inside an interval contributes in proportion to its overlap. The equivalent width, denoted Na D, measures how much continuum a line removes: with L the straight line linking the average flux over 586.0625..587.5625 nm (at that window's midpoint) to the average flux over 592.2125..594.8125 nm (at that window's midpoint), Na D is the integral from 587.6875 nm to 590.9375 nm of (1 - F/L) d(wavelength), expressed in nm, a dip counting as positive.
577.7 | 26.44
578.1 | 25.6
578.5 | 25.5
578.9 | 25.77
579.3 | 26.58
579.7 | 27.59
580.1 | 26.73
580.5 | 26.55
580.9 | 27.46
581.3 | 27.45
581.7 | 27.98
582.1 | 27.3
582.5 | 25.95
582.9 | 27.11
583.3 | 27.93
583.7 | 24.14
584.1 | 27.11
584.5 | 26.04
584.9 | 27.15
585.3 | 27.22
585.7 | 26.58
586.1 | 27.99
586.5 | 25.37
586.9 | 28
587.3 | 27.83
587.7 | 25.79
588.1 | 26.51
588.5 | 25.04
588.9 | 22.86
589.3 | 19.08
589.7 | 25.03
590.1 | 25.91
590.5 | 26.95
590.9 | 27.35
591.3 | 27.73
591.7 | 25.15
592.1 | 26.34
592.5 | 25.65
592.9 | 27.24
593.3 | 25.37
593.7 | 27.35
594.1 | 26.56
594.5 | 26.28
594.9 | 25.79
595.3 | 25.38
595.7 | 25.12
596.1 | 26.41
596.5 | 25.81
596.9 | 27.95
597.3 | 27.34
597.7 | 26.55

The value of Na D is 0.25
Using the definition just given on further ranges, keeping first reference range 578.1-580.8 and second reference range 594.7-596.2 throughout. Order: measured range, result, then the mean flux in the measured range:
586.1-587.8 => -0.06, 27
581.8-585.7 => -0.07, 26.7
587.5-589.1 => 0.06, 25.1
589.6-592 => -0.05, 26.4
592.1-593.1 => -0.03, 26.4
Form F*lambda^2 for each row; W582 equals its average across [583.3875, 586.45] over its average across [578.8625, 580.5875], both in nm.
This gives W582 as 1.01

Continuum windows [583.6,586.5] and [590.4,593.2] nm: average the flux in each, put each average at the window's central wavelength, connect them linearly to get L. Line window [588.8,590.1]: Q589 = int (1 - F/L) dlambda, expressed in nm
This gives 0.18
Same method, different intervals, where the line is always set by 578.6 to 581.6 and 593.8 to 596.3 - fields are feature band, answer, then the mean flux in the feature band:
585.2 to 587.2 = -0.042 nm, 27.1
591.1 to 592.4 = -0.009 nm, 26.3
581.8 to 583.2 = -0.012 nm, 27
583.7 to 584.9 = 0.016 nm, 26.3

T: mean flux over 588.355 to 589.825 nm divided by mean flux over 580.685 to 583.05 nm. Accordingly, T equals 0.84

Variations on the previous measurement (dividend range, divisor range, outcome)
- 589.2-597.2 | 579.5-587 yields 0.97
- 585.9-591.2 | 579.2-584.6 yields 0.96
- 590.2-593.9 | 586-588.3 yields 0.99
